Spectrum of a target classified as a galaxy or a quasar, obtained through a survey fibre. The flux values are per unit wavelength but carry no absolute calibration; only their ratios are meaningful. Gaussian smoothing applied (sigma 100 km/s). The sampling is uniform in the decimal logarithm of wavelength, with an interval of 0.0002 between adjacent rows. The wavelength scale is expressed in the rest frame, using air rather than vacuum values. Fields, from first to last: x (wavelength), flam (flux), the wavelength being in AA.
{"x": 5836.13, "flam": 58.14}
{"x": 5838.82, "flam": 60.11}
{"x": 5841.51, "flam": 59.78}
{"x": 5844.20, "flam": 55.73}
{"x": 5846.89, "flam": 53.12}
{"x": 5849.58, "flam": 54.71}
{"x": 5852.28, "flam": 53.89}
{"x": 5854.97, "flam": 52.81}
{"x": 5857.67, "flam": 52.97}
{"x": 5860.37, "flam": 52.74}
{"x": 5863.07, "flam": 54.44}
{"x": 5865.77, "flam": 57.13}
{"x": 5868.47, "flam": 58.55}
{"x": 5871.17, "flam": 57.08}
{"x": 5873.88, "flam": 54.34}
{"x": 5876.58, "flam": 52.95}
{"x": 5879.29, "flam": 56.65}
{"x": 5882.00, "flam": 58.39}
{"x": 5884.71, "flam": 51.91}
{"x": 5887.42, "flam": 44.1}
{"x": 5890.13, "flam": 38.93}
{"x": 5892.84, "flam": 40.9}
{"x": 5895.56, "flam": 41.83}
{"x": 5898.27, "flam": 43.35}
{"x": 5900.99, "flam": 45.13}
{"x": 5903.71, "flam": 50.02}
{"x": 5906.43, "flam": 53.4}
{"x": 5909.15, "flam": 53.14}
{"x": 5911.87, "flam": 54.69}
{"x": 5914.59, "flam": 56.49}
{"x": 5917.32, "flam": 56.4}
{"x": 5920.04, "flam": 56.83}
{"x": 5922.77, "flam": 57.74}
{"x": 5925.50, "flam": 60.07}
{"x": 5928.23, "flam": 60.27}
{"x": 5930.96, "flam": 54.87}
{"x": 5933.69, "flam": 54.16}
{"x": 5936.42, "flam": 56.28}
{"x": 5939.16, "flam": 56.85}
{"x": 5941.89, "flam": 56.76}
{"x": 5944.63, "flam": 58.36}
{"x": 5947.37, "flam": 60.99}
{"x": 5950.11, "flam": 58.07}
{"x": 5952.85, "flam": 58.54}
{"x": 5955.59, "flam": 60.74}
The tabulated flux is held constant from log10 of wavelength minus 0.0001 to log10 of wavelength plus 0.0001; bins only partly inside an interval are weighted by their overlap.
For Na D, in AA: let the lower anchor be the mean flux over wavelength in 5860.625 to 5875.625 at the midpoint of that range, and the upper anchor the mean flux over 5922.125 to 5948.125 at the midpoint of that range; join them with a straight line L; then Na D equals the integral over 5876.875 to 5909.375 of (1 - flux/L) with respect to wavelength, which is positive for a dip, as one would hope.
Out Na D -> 4.84 AA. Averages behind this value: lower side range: 56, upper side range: 57.6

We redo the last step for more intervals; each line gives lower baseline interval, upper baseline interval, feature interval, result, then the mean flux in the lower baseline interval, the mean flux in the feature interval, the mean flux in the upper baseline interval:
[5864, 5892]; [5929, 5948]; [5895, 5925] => 1.5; 52.8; 52.2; 56.8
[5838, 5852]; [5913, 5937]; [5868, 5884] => 0.2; 56.3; 56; 57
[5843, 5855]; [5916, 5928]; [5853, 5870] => 0.0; 54.2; 54.8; 58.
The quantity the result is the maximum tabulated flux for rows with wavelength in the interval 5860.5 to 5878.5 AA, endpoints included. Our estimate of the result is 58.55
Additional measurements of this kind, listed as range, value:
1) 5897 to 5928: 60.07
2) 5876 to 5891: 58.39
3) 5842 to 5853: 55.73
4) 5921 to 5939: 60.27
